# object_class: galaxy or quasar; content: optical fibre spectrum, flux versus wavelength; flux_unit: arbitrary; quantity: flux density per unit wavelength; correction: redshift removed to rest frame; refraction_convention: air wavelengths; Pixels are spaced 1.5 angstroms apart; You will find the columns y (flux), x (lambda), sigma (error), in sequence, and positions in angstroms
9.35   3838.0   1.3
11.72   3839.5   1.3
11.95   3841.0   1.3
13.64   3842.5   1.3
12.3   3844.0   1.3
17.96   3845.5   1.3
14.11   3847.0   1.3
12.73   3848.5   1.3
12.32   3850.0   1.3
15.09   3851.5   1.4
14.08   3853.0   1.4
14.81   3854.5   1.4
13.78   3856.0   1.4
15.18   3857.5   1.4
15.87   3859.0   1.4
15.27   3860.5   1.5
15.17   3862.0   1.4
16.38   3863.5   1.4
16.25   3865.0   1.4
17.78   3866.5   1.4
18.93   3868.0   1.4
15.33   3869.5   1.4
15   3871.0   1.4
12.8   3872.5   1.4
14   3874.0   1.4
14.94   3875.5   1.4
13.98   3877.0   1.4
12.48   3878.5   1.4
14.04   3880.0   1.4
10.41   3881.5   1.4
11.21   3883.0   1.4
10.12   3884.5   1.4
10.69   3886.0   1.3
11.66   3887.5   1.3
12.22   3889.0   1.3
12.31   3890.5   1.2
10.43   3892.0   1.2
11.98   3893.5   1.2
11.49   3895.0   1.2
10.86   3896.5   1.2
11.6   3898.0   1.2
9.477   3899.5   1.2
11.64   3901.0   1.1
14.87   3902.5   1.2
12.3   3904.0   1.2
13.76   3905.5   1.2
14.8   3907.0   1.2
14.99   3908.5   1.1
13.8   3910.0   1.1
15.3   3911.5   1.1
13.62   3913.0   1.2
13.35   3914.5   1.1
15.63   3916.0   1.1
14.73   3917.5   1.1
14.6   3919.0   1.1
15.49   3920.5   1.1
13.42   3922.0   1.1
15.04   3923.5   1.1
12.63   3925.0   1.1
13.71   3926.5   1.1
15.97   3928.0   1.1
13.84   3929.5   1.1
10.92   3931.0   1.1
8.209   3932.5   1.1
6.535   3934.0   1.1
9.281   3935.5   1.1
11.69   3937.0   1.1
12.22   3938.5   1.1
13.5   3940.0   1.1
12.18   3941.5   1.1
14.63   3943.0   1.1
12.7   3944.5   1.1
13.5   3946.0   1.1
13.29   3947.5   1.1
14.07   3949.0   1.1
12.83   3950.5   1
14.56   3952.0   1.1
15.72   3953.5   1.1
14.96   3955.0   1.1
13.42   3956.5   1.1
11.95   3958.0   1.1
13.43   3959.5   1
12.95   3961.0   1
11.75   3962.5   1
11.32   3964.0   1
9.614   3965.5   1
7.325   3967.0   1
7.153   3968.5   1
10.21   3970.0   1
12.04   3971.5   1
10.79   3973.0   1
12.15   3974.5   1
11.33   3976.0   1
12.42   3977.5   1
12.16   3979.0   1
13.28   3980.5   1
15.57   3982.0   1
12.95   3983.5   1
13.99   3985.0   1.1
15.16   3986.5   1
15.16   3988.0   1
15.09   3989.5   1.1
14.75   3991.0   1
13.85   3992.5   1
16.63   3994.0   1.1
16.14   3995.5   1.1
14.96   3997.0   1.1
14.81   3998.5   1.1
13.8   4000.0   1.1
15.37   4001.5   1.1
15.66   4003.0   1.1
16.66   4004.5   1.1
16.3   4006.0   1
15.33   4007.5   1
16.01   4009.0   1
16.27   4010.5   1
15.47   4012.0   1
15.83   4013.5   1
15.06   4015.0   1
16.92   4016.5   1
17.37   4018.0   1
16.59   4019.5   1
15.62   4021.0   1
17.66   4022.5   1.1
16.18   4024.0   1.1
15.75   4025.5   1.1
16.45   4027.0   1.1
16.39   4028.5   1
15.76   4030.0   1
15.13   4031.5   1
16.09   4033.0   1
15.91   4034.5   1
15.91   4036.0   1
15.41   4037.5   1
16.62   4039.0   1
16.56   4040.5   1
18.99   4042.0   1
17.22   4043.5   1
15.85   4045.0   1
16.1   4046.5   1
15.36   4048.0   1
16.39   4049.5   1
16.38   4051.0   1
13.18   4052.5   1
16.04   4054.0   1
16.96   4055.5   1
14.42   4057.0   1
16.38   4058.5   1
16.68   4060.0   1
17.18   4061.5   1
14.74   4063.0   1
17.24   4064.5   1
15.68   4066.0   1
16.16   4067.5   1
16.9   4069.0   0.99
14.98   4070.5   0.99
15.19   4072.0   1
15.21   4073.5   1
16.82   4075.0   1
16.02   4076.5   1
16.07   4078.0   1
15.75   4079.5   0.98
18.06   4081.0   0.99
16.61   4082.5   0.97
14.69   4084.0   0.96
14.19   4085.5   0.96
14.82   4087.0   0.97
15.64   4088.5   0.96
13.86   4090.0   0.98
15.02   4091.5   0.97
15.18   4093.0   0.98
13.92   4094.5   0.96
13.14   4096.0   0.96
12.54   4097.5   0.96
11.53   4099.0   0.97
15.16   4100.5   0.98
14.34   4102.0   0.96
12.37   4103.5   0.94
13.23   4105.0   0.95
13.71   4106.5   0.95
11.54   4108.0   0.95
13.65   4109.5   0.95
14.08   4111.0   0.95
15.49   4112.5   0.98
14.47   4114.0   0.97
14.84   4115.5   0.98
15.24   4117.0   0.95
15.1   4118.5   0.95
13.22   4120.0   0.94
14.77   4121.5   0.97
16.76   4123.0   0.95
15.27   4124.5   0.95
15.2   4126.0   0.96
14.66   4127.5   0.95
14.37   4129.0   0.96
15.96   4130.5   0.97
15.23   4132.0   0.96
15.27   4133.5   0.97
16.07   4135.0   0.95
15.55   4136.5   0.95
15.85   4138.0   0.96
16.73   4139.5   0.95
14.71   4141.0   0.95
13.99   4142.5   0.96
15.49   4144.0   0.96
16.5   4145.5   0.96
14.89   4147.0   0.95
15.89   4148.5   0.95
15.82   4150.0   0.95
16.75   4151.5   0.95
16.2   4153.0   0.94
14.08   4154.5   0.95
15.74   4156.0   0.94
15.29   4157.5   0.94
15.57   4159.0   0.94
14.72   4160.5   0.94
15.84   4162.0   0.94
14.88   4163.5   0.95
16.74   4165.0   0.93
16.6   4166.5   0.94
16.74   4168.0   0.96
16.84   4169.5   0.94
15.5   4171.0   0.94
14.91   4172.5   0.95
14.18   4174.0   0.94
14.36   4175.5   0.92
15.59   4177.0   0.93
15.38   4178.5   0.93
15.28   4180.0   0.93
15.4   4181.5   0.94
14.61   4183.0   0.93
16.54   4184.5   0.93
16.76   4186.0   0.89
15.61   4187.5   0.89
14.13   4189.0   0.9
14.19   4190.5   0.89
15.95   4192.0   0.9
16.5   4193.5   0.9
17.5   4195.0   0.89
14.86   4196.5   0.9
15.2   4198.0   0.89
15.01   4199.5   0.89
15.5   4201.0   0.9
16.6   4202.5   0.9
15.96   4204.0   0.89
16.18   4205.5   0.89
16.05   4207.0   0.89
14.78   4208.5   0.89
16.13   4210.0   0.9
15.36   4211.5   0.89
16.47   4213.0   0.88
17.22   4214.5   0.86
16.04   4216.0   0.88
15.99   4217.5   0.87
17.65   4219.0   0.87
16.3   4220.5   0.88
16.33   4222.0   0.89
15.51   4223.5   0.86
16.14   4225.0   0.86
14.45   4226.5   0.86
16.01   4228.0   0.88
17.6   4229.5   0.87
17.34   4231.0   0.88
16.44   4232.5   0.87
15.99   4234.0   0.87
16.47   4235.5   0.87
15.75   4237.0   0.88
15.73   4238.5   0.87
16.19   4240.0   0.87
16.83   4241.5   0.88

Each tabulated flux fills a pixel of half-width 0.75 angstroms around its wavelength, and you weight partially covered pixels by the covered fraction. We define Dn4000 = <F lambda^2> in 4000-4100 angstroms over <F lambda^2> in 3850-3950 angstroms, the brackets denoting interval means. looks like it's 1.27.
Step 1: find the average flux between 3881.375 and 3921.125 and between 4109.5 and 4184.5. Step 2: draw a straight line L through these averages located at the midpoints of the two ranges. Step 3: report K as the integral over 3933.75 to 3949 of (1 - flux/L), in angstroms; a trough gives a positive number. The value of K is 1.1 angstroms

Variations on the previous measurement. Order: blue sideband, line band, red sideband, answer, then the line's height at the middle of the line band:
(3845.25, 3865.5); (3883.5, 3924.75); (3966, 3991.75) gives 2.7 angstroms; 13.9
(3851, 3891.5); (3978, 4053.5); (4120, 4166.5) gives -4.2 angstroms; 14.8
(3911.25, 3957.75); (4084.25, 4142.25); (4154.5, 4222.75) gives 1.8 angstroms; 15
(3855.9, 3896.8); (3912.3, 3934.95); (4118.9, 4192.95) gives 1.3 angstroms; 13.9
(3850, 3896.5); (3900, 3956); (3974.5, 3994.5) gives 1.9 angstroms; 13.8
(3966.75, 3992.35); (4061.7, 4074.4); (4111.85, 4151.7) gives -1.5 angstroms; 14.2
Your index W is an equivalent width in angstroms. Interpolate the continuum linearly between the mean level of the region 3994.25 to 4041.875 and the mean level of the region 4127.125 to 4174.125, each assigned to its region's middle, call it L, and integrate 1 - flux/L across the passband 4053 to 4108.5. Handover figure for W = 2.5 angstroms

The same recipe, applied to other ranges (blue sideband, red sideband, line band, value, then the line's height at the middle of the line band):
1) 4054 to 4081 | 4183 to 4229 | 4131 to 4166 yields 0.88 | 16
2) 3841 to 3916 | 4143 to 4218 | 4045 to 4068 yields -1.69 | 14.8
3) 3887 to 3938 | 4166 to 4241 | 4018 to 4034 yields -2.60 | 13.9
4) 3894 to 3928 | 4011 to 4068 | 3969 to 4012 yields 2.71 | 15.2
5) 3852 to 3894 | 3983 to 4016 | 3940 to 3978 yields 6.48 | 14.8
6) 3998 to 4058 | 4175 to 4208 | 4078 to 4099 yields 1.39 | 15.9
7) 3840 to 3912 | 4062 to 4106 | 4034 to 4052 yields -1.99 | 14.7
